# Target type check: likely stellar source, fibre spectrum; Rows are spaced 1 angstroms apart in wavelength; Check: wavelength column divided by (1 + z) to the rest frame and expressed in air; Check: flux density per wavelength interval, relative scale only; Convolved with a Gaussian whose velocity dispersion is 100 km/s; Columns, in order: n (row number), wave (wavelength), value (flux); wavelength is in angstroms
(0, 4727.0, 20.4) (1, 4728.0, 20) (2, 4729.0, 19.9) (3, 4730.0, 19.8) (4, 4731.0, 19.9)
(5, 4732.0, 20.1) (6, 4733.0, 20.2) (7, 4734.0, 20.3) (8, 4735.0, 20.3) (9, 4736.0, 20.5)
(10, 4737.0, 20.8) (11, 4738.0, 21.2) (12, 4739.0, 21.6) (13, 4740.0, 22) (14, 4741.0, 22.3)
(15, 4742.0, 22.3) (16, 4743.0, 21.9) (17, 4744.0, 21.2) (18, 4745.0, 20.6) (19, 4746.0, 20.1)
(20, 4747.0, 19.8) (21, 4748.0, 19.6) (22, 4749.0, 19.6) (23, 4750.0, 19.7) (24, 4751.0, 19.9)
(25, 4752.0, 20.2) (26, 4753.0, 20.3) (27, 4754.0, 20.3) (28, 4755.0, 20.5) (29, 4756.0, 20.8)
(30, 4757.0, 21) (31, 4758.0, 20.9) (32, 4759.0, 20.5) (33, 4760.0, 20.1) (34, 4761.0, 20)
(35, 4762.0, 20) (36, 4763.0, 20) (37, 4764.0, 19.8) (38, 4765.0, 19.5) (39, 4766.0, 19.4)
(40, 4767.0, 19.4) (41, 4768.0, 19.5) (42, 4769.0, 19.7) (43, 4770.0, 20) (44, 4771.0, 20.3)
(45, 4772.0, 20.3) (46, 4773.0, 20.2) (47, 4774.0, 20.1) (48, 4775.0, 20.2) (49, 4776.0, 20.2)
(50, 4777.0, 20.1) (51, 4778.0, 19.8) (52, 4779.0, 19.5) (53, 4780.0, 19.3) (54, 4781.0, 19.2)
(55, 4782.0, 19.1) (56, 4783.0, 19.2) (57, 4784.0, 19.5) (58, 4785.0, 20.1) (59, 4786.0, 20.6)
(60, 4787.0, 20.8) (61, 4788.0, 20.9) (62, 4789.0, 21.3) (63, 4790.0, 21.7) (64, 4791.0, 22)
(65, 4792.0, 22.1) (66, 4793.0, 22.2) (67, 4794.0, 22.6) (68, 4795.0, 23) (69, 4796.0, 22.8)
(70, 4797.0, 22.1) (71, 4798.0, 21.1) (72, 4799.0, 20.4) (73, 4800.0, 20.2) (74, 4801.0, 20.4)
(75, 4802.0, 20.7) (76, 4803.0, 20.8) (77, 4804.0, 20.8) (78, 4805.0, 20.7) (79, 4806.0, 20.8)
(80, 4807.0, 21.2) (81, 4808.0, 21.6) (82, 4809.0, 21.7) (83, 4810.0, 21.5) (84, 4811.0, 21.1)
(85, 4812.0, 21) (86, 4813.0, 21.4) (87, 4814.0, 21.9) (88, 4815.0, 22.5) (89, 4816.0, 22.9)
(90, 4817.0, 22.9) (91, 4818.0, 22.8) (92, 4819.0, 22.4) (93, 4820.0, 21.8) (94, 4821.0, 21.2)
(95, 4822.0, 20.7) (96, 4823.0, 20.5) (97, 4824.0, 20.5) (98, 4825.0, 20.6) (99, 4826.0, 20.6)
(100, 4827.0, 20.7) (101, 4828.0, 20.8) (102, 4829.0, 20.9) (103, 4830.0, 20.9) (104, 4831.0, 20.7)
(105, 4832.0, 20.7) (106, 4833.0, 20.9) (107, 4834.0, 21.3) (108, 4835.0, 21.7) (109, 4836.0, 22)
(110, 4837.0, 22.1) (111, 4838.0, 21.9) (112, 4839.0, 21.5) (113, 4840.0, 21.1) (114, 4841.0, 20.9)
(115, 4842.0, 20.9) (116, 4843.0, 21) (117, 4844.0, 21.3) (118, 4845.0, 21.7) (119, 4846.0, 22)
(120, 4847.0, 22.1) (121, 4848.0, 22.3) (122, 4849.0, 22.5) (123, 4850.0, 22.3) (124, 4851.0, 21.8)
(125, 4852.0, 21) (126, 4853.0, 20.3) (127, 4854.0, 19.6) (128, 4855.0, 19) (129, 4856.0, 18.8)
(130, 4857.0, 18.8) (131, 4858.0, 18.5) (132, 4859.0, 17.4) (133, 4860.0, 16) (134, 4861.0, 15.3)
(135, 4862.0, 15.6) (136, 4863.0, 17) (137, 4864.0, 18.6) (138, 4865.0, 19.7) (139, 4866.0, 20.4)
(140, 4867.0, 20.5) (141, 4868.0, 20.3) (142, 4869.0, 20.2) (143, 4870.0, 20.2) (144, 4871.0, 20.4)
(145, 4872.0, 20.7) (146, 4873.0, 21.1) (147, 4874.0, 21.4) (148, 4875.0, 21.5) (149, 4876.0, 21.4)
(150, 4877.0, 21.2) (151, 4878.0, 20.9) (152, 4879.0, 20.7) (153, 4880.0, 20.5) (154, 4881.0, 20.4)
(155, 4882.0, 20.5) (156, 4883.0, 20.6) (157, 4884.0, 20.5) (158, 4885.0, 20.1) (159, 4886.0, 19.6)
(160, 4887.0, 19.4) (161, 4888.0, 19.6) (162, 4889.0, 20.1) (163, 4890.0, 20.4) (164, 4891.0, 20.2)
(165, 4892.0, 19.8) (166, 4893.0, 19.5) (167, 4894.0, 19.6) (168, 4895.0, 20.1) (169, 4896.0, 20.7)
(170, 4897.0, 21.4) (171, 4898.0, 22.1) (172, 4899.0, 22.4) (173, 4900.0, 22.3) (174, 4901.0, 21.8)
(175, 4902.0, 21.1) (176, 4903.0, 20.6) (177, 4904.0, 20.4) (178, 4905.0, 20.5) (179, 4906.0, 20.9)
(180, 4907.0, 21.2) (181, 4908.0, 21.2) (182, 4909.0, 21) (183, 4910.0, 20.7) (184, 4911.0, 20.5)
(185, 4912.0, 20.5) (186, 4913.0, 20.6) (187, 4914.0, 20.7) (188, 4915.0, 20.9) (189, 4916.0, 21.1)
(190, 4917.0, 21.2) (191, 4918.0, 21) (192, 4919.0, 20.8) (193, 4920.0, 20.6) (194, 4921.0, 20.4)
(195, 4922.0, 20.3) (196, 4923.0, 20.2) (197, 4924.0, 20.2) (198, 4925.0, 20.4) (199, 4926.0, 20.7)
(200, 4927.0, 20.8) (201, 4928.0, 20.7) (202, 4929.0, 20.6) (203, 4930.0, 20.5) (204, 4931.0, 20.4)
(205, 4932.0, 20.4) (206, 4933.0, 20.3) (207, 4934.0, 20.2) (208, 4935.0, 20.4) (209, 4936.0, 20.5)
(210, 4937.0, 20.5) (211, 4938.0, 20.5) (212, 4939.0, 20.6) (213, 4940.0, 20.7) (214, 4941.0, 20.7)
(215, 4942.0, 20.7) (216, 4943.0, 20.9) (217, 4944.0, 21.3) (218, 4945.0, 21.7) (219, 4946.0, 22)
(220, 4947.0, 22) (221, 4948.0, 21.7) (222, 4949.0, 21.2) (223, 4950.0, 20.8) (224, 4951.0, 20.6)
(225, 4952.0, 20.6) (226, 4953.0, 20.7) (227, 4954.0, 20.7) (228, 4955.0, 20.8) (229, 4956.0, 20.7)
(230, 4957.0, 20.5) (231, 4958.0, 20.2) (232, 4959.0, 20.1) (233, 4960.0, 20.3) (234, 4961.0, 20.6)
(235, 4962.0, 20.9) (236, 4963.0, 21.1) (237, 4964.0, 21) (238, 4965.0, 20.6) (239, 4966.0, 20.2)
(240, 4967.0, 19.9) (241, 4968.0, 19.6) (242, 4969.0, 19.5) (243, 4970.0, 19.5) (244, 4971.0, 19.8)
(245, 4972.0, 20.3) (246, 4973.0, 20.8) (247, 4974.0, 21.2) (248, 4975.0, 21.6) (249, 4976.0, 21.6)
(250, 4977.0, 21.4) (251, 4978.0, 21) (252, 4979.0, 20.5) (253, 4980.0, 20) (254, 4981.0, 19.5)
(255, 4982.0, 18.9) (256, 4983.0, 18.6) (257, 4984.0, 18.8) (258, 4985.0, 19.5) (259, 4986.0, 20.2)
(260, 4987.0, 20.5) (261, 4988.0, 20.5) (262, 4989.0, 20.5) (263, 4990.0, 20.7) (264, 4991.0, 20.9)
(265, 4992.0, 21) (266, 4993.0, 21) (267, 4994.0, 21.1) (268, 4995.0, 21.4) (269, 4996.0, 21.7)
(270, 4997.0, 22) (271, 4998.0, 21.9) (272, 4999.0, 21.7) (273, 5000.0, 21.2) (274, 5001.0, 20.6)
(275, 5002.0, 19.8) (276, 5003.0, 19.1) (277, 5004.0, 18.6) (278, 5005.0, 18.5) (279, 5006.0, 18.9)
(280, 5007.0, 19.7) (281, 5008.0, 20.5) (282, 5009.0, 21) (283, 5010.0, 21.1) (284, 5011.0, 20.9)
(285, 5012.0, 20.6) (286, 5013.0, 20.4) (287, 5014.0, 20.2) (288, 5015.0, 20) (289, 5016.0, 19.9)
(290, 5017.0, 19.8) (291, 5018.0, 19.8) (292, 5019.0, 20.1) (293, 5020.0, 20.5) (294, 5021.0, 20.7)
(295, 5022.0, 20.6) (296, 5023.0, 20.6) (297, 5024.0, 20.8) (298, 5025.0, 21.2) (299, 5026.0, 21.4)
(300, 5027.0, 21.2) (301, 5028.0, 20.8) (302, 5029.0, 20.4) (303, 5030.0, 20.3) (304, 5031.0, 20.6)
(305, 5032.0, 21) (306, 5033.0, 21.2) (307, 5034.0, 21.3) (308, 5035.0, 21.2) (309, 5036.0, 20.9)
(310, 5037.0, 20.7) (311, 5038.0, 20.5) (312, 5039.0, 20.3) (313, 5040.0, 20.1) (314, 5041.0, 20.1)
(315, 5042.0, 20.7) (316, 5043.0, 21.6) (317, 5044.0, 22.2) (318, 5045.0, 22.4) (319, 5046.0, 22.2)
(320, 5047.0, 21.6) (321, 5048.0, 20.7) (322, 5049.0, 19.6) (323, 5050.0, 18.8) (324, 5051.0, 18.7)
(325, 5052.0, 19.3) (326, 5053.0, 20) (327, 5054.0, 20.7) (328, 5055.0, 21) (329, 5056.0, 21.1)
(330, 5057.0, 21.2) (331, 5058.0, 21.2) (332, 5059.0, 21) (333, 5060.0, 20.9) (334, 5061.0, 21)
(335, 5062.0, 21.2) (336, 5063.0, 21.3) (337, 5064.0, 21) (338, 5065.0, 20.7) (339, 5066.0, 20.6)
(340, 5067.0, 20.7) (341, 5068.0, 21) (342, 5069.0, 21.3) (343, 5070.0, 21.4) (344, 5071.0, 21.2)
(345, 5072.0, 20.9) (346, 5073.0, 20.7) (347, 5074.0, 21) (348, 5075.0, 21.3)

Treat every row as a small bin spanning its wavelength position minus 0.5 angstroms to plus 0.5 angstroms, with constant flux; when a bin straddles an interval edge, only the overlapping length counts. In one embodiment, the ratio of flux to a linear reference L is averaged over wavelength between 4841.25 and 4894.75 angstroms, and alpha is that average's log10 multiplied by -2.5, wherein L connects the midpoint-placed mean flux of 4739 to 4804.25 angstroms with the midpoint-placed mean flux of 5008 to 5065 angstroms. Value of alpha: 0.03 mag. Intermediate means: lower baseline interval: 20.5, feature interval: 20.1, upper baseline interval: 20.7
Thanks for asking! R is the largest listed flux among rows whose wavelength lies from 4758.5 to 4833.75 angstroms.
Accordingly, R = 23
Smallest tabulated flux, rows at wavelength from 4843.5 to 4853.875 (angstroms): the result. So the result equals 20.3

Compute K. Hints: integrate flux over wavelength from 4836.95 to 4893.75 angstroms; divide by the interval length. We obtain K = 20.2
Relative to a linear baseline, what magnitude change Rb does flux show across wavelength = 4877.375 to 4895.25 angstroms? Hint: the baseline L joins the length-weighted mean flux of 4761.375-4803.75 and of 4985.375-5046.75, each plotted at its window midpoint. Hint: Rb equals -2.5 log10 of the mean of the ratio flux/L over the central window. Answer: 0.02 mag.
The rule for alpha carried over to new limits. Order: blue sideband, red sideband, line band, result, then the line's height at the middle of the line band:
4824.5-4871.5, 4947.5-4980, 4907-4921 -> -0.02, 20.5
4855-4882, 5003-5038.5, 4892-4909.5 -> -0.07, 19.7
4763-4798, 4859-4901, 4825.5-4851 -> -0.06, 20.2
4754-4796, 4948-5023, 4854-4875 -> 0.07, 20.4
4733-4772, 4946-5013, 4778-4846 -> -0.04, 20.4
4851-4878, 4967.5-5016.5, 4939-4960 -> -0.04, 20.1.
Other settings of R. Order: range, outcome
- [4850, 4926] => 22.4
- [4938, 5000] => 22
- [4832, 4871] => 22.5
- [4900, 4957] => 22.3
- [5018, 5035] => 21.4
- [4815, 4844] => 22.9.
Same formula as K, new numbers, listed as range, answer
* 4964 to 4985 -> 20.2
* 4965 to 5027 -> 20.4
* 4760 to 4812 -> 20.6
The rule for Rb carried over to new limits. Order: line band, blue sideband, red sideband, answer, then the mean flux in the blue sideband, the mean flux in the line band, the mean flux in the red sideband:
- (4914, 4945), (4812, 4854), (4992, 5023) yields 0.013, 21.4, 20.6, 20.5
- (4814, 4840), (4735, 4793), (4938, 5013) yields -0.051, 20.4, 21.4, 20.6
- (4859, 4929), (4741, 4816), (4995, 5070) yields 0.017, 20.6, 20.3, 20.7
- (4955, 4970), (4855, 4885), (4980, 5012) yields -0.011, 19.6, 20.4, 20.3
